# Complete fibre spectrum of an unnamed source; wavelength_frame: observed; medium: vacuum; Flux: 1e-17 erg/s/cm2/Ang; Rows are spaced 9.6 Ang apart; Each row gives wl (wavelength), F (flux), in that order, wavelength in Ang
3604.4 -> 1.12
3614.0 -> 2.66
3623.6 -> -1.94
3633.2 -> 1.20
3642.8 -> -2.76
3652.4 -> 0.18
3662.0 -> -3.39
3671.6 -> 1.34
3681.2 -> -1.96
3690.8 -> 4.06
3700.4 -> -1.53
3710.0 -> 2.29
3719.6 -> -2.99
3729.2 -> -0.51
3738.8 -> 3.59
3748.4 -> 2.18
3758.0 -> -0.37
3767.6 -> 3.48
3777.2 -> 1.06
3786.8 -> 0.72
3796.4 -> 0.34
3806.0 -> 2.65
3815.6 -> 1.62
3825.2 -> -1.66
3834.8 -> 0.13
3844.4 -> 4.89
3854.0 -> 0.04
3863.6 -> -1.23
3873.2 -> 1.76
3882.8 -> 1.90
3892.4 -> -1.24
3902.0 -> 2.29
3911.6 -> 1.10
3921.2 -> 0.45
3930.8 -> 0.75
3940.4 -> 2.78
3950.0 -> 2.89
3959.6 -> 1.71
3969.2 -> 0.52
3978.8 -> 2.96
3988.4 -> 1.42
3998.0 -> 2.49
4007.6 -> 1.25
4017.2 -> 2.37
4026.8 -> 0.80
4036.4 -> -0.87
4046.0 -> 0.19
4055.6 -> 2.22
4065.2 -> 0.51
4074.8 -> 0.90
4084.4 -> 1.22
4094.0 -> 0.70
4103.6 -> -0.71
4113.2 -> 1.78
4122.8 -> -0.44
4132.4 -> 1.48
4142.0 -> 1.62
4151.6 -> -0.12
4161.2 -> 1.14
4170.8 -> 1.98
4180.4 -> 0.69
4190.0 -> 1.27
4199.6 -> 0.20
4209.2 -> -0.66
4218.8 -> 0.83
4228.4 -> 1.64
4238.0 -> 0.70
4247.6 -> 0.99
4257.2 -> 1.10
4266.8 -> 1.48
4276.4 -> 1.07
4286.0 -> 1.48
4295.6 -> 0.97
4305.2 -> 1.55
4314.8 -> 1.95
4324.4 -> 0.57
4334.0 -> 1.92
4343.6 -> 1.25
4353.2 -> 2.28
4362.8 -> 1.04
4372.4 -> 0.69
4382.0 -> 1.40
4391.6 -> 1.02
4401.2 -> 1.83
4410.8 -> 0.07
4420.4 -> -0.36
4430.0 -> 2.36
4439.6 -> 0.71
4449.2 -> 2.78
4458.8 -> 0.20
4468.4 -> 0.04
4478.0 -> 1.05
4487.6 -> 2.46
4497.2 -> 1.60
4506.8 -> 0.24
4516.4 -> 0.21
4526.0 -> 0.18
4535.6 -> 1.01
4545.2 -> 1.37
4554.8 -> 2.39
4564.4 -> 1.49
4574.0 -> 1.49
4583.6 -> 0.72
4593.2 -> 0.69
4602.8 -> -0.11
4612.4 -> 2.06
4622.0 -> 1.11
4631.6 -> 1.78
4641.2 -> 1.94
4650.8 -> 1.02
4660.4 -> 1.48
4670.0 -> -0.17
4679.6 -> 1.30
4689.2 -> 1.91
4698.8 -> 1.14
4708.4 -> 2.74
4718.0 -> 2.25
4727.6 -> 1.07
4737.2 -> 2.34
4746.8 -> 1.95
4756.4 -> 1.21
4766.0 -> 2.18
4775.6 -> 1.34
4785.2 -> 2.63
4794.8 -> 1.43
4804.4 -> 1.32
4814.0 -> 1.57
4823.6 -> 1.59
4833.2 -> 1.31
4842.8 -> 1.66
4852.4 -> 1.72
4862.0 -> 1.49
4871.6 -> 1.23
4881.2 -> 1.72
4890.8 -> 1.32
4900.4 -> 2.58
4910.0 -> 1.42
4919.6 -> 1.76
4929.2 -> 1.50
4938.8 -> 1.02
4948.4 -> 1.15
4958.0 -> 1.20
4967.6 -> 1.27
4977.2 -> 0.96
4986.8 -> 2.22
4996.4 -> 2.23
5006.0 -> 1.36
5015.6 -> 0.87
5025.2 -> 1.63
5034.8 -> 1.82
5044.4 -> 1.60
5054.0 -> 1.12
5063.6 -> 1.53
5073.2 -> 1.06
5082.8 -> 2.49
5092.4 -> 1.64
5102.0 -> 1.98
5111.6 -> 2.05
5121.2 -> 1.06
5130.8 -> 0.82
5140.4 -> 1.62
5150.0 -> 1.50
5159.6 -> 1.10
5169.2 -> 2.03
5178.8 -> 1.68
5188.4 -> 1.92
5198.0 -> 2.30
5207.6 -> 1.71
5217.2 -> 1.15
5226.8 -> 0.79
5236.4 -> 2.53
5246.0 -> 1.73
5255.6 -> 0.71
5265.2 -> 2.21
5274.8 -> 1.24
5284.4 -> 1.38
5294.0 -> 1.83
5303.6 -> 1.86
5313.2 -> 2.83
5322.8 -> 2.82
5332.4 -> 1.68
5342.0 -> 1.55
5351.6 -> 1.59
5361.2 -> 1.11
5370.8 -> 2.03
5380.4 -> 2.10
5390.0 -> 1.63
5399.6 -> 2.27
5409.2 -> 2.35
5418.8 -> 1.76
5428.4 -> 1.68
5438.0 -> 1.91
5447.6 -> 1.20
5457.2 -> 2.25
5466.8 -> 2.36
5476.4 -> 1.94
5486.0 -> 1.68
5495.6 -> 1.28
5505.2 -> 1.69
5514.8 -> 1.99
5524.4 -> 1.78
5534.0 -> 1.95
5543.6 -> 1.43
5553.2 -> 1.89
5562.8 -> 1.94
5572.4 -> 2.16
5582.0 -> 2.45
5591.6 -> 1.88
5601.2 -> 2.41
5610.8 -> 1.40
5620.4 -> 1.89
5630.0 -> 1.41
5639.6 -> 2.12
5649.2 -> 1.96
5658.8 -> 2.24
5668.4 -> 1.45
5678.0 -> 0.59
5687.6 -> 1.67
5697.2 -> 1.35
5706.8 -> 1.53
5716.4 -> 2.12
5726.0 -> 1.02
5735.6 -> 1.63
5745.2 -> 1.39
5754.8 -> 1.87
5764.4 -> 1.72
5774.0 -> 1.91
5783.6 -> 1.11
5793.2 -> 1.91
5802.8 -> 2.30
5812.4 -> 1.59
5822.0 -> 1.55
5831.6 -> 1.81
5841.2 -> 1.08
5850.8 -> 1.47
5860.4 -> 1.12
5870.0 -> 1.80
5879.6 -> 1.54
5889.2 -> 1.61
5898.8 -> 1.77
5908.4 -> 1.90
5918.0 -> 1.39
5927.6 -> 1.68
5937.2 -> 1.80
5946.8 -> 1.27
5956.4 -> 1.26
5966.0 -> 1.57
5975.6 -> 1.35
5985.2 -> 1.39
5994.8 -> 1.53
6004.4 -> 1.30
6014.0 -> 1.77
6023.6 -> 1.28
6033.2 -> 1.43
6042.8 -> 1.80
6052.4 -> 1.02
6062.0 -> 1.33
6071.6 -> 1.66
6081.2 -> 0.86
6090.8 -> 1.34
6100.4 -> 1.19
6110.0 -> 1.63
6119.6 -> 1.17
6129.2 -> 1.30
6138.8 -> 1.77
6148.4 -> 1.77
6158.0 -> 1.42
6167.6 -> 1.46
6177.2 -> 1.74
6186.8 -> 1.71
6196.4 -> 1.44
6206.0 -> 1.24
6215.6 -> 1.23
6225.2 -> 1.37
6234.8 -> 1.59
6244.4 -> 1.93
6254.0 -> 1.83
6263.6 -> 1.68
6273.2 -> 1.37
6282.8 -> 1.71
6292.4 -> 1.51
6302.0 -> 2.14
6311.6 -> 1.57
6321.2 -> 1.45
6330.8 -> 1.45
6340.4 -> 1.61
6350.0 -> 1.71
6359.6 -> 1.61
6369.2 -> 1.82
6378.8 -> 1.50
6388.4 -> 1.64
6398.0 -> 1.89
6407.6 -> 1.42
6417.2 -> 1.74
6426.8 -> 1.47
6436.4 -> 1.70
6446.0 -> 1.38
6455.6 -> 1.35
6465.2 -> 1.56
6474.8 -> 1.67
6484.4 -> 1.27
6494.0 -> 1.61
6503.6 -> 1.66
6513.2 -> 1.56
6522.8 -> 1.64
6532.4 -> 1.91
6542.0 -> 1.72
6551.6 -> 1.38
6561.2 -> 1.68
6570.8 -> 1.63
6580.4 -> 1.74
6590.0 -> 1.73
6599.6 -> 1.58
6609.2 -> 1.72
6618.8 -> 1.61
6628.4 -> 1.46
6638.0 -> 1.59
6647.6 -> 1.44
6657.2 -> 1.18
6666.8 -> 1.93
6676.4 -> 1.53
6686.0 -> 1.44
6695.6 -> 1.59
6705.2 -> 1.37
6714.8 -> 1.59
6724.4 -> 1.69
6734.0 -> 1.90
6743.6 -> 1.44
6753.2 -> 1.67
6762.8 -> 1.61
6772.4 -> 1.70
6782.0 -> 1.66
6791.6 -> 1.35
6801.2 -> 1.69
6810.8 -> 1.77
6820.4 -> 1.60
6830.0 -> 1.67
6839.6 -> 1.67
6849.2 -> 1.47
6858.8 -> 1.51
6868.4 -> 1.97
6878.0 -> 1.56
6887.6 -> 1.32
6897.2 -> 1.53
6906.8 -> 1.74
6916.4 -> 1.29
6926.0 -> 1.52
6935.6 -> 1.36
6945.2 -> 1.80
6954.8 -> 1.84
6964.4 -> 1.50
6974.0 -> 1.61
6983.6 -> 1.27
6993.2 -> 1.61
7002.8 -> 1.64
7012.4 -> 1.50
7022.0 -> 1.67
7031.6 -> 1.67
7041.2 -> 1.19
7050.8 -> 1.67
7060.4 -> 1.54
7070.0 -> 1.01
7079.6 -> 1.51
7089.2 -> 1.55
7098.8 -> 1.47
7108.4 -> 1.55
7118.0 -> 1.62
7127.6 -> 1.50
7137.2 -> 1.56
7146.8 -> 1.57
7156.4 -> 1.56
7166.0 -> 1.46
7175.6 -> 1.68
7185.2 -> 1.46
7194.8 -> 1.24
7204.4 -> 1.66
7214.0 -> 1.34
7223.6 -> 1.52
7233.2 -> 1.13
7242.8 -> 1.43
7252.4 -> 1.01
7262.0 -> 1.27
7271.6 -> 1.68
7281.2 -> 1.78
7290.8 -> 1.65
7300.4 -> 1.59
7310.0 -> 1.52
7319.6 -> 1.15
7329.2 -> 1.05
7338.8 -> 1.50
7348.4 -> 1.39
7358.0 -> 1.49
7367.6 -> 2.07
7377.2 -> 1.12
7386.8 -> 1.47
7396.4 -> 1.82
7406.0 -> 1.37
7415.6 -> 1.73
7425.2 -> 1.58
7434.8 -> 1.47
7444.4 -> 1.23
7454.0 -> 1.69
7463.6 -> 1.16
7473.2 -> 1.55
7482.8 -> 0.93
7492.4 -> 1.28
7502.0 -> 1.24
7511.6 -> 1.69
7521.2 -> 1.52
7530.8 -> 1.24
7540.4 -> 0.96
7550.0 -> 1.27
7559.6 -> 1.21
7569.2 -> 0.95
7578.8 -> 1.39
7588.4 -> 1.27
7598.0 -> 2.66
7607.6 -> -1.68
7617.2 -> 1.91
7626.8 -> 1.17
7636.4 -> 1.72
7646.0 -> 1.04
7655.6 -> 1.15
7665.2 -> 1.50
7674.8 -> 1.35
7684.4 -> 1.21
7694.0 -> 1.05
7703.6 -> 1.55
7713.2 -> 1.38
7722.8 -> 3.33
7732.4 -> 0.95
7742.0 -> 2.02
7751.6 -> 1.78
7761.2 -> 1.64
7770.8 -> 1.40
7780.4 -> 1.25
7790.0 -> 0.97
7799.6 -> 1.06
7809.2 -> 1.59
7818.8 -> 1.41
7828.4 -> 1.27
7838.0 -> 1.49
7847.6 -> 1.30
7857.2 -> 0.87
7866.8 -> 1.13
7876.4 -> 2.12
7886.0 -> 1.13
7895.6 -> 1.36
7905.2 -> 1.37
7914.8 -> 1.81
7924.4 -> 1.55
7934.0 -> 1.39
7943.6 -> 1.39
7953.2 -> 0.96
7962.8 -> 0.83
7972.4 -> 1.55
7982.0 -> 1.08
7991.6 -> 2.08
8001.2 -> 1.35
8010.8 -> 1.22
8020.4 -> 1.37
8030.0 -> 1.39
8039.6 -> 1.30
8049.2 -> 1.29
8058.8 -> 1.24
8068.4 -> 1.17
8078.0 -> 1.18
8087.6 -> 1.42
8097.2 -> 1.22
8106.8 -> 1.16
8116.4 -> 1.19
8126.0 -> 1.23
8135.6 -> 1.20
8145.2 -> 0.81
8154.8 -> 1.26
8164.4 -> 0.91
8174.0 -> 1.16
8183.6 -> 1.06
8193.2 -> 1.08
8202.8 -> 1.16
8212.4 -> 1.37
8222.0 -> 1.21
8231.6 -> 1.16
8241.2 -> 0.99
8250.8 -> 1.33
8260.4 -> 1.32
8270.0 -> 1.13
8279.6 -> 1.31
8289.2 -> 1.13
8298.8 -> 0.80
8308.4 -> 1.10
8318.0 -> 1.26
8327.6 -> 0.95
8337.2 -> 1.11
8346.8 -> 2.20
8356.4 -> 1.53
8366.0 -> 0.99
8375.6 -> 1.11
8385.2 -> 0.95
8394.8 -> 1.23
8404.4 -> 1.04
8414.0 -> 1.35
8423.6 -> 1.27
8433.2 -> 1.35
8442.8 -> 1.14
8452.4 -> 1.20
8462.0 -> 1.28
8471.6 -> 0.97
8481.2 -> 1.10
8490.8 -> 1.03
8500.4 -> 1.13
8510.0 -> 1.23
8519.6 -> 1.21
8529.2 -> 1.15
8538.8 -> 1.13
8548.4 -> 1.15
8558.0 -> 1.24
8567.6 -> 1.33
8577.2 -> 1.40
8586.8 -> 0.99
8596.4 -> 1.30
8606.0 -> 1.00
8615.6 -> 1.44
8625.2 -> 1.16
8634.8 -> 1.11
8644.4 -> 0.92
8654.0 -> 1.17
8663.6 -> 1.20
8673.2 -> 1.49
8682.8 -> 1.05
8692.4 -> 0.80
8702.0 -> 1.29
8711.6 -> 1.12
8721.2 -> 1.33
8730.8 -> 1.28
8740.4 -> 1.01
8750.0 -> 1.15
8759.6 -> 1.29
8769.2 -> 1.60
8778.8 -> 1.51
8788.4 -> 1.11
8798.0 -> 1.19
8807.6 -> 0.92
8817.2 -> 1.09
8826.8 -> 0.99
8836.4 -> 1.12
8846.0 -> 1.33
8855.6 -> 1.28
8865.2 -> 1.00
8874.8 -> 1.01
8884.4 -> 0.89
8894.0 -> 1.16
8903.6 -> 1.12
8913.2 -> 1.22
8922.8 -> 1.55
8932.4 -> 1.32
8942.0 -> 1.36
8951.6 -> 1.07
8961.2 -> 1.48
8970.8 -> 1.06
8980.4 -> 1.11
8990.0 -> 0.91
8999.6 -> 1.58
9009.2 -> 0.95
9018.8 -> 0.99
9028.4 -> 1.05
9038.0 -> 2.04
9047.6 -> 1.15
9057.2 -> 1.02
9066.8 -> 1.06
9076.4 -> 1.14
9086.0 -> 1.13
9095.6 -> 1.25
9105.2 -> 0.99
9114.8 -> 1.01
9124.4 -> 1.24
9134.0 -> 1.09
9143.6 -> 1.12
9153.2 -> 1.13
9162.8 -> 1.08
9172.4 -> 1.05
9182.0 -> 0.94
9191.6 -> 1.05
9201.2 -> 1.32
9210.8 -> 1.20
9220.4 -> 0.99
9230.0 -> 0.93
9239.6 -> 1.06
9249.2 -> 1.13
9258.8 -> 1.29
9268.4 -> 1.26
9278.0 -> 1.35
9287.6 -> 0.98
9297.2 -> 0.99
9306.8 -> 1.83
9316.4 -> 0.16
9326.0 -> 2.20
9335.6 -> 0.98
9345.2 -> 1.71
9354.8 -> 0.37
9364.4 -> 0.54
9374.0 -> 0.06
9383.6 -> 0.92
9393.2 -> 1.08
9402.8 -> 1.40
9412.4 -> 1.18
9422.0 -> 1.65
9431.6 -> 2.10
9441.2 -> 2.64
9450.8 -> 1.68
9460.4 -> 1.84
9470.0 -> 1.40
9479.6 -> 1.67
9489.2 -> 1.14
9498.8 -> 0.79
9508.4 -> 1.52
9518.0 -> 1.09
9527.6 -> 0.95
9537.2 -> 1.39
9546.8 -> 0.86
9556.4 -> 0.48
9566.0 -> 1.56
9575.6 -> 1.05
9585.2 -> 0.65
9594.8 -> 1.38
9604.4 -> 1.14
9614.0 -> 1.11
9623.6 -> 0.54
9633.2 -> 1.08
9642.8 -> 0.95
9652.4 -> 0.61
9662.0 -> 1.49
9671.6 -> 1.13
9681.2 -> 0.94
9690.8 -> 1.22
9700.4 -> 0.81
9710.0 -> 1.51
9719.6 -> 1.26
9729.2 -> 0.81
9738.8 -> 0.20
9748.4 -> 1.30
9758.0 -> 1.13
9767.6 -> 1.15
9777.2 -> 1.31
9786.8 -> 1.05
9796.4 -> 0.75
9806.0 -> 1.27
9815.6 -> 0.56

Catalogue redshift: 0.18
